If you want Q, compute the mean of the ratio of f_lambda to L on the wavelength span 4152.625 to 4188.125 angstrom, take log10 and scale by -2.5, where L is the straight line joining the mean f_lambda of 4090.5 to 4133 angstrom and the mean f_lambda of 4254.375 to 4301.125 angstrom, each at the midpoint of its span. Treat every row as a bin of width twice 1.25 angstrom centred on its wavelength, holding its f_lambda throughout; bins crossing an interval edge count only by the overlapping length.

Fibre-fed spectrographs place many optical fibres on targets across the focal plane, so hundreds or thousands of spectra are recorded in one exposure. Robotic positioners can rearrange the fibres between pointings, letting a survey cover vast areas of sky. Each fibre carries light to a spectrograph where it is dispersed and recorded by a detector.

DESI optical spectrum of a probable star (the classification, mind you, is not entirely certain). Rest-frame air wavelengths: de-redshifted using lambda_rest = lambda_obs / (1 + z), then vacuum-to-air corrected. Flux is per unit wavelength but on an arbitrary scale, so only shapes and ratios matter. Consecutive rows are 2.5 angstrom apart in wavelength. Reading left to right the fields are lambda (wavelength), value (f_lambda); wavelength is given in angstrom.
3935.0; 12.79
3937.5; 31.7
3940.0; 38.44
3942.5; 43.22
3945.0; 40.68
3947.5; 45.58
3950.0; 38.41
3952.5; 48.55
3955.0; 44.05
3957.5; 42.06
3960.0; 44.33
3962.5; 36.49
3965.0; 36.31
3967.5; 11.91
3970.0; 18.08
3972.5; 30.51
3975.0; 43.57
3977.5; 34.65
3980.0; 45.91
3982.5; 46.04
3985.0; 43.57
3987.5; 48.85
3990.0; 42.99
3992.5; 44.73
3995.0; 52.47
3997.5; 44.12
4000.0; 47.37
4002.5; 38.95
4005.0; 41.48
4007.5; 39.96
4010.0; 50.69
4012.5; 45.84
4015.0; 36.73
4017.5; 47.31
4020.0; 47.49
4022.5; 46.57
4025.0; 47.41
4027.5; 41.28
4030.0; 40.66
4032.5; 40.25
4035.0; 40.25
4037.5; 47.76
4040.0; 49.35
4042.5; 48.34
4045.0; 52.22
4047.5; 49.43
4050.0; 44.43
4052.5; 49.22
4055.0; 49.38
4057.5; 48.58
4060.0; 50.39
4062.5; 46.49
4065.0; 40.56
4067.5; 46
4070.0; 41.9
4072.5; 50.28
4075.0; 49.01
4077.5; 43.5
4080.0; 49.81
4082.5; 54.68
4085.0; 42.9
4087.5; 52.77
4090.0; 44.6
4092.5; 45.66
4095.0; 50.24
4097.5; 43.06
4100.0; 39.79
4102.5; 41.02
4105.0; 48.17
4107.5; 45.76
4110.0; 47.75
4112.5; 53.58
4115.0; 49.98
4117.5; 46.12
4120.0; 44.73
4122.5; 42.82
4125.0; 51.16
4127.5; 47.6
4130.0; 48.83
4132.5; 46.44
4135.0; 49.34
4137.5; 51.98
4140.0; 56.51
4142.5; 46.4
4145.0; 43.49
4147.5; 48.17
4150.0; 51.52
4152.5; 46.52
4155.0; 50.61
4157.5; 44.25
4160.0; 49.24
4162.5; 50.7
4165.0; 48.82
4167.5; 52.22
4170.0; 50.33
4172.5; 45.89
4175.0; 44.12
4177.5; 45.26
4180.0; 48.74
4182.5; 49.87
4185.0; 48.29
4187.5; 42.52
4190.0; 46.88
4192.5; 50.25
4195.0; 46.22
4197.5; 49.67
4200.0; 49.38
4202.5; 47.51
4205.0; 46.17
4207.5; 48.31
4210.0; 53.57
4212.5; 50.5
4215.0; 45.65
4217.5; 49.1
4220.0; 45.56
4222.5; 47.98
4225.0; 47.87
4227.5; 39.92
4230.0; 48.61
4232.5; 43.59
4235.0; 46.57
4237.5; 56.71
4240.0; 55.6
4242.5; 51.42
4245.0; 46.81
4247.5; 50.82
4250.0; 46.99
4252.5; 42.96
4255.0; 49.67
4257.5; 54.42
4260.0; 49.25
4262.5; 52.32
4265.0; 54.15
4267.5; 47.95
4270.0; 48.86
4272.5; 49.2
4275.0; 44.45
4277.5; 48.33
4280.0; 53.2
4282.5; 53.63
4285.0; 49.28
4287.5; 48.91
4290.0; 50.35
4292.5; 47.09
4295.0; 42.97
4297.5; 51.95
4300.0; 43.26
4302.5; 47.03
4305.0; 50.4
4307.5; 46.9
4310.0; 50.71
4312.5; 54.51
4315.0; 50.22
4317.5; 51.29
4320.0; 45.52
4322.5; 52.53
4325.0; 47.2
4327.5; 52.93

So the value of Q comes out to -0.01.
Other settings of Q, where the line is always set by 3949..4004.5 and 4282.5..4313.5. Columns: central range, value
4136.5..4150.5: -0.11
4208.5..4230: -0.02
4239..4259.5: -0.05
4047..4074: -0.11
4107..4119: -0.12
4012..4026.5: -0.10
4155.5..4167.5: -0.09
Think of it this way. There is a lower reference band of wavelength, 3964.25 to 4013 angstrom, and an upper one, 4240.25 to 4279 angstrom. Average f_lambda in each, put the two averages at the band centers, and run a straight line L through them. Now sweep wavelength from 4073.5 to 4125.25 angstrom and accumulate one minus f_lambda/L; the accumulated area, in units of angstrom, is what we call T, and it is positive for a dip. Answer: -3.4 angstrom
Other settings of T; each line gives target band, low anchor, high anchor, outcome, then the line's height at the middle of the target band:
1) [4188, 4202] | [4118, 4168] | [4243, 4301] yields 0.2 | 48.7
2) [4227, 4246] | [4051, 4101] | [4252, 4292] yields 0.1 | 49.4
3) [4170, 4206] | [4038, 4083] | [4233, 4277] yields 1.3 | 49.1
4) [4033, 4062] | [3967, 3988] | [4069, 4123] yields -3.7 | 42.5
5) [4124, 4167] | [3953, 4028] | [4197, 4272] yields -2.6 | 46.2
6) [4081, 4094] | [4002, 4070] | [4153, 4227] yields -0.5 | 46.3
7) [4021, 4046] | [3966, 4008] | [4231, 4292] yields -2.4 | 41.4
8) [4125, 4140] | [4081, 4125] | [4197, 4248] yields -0.8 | 47.3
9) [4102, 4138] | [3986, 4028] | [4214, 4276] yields -0.8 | 46.8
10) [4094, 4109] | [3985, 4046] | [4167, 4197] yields 0.5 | 46.3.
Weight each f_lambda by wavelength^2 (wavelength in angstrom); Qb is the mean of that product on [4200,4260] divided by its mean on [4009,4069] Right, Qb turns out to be 1.2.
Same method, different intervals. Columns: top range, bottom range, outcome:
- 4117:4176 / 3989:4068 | 1.12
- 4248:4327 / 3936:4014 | 1.41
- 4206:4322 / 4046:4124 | 1.14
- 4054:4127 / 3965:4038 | 1.18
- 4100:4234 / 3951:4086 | 1.17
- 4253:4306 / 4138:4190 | 1.08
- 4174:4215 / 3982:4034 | 1.18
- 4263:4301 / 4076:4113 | 1.15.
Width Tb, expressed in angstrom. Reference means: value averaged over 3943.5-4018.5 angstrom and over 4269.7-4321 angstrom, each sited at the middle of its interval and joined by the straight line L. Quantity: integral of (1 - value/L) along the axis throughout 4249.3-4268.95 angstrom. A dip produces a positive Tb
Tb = -0.70 angstrom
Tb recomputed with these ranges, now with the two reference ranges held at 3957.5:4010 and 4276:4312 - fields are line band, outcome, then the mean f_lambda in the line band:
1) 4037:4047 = -1.90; 49.5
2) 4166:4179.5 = -0.66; 47.7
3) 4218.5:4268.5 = -1.55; 49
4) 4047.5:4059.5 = -1.79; 48.2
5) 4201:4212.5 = -0.66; 49.1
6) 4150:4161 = -0.77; 48.1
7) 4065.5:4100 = -3.25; 46.8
